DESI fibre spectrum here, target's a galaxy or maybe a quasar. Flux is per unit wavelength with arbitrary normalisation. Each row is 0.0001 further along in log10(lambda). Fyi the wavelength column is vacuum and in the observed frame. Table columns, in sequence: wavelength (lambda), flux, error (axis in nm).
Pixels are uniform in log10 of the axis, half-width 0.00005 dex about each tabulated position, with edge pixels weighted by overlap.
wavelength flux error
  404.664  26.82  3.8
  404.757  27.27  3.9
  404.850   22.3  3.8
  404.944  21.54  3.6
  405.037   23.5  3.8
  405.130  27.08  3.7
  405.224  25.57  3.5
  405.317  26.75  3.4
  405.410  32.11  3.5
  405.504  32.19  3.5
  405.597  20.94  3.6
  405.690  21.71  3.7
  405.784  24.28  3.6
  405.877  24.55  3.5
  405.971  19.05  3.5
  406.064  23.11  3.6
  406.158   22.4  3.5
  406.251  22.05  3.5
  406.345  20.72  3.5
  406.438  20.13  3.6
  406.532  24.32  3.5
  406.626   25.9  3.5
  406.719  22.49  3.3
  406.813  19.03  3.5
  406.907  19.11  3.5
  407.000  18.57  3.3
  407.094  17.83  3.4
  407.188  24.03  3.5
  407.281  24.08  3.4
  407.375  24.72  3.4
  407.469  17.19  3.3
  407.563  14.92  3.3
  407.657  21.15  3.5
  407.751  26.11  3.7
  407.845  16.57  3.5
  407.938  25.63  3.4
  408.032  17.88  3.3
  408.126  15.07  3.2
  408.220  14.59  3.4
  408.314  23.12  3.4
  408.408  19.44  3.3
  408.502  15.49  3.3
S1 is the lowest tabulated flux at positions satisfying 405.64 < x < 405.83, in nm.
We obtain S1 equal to 21.71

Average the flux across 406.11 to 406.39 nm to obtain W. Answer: 21.7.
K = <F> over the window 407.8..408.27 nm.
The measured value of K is 18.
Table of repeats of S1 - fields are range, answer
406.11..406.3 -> 22.05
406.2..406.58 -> 20.13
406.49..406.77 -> 22.49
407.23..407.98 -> 14.92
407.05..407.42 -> 17.83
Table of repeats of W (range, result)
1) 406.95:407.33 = 21.2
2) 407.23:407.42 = 24.5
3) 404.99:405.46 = 27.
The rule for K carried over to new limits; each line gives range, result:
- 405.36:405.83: 26.2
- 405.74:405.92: 24.5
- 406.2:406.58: 21.8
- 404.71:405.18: 24.3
